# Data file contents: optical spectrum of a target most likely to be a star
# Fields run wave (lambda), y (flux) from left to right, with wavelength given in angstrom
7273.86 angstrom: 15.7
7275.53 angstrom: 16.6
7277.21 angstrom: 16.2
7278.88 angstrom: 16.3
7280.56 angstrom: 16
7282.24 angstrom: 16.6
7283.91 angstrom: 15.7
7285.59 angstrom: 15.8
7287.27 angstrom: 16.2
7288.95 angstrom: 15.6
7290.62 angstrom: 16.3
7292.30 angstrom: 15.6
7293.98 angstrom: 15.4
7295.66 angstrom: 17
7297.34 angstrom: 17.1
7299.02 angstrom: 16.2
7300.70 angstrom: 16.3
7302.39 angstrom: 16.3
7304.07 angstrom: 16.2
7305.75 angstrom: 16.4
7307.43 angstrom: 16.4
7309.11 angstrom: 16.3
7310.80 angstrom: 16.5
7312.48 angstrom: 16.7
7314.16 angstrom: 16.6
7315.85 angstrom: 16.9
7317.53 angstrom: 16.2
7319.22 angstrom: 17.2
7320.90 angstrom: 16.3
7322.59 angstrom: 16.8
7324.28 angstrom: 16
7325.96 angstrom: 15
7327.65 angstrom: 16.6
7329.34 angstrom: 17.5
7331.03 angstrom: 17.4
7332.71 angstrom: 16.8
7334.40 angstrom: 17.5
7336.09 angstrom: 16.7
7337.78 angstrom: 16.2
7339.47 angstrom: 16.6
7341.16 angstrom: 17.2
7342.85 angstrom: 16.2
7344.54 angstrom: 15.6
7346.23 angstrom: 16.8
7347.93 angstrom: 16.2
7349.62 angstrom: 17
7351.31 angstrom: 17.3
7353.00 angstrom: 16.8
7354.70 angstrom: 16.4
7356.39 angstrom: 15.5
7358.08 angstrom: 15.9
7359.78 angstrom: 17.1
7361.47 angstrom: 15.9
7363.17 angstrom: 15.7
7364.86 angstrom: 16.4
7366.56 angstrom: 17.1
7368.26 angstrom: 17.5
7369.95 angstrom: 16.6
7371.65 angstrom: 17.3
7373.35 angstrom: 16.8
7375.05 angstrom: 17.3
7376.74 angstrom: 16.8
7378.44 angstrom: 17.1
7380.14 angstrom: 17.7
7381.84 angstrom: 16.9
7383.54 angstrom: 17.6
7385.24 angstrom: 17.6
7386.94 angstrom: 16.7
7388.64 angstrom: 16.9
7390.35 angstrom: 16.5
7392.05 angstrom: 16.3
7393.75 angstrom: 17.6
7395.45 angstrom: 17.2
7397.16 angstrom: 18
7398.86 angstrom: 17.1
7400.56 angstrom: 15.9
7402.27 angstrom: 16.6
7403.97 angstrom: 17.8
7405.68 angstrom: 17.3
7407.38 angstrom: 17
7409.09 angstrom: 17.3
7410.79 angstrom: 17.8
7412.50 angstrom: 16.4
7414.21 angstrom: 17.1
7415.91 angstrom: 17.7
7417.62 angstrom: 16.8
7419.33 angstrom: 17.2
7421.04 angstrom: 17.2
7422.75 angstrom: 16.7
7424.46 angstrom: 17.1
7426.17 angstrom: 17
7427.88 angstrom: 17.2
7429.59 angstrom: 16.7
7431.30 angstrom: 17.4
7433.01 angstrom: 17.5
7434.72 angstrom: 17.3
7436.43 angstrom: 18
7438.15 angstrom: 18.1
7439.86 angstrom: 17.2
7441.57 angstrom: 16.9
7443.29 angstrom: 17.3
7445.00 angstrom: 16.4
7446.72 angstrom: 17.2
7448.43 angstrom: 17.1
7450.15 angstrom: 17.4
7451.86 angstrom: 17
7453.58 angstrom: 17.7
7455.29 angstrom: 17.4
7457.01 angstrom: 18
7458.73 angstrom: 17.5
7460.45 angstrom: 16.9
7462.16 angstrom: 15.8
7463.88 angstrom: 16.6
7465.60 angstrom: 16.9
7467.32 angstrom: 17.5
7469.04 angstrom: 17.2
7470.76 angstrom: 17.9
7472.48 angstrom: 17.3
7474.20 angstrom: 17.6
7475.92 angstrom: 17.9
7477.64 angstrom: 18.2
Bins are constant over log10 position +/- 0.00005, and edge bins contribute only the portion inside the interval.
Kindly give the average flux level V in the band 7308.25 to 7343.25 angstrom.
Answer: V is 16.6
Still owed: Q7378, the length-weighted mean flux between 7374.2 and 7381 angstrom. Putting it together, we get 17.2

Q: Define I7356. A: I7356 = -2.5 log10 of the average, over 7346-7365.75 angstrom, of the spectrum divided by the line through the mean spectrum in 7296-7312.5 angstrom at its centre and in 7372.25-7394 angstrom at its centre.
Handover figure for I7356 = 0.03 mag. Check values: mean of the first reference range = 16.4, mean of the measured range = 16.4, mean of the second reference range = 17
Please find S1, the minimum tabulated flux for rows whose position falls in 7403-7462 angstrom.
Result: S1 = 16.4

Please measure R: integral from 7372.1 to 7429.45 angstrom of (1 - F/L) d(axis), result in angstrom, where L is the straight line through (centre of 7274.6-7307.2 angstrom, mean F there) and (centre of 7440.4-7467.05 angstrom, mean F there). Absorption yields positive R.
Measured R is -1.0 angstrom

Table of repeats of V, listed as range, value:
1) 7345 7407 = 16.9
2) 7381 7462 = 17.2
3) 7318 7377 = 16.6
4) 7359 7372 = 16.7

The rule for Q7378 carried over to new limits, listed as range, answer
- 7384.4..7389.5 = 17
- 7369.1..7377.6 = 17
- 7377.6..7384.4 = 17.3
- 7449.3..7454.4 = 17.4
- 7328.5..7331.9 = 17.5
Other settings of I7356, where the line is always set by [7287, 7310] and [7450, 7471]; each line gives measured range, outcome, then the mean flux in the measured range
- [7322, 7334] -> -0.01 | 16.6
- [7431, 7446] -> -0.02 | 17.3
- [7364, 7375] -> -0.02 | 17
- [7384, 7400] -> -0.02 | 17.1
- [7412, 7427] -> -0.01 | 17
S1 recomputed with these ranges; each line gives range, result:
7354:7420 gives 15.5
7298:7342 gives 15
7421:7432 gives 16.7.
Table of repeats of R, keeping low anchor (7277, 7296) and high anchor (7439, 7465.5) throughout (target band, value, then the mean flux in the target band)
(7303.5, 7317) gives -0.3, 16.5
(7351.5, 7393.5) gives -0.5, 16.8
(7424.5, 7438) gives -0.3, 17.3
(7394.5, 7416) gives -0.5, 17.2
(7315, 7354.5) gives -0.7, 16.6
